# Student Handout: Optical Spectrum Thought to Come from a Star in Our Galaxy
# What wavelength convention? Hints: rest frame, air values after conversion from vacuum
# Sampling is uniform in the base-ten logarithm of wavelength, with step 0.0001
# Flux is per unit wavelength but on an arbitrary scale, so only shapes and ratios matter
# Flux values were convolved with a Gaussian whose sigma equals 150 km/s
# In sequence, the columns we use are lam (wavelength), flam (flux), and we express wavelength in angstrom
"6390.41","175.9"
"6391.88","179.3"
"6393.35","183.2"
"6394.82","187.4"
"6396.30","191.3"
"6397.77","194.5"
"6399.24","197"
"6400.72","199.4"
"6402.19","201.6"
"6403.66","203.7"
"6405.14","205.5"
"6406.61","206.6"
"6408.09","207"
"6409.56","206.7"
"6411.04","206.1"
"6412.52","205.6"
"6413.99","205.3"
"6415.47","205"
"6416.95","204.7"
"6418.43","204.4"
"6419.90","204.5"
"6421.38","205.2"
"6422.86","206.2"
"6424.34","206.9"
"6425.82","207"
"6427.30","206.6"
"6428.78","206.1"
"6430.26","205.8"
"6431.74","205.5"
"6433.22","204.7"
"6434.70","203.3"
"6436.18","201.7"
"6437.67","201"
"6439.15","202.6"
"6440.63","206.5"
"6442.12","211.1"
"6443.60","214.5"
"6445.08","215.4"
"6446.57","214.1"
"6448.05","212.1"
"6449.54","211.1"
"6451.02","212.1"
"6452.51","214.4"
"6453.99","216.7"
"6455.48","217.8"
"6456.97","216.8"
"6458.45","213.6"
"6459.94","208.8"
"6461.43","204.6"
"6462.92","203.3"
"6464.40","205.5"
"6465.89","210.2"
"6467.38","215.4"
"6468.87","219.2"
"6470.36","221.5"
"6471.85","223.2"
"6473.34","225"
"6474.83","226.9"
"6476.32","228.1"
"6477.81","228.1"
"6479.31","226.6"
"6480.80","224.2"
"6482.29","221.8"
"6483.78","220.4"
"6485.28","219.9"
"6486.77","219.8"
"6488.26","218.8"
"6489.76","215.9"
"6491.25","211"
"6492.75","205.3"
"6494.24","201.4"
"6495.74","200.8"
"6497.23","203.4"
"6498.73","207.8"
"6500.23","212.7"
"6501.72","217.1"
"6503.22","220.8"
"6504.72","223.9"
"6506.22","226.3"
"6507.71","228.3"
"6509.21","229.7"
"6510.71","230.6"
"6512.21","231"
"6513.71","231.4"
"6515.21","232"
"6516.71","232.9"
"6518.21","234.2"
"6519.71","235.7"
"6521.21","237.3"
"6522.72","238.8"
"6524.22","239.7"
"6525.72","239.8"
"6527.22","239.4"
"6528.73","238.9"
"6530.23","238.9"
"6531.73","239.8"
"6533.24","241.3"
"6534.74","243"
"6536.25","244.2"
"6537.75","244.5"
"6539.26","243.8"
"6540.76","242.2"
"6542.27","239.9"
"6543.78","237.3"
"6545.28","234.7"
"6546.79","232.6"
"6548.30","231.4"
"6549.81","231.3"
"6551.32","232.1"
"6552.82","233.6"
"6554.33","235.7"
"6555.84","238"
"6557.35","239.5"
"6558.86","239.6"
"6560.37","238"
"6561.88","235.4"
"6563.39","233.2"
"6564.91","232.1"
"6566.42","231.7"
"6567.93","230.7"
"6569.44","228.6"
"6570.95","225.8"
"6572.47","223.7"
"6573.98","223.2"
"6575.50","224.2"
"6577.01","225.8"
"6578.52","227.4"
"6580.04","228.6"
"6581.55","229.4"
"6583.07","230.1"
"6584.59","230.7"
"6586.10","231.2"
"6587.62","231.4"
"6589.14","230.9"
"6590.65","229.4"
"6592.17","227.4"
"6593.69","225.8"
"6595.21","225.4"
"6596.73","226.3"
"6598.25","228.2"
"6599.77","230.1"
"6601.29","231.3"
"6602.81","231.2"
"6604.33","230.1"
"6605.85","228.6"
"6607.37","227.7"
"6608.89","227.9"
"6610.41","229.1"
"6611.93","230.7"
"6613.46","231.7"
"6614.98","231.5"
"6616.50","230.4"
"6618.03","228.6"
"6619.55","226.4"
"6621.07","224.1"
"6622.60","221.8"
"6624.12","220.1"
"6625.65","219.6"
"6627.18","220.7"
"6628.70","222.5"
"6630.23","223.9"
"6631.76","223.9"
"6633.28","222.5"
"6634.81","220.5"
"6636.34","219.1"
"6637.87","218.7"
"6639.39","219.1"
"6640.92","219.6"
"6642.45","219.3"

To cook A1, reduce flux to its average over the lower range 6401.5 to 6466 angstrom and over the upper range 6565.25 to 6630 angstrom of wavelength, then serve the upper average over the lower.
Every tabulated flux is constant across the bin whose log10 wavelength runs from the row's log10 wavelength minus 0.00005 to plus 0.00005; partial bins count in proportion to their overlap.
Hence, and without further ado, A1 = 1.10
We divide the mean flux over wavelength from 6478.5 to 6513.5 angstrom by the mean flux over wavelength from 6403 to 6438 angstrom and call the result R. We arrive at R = 1.06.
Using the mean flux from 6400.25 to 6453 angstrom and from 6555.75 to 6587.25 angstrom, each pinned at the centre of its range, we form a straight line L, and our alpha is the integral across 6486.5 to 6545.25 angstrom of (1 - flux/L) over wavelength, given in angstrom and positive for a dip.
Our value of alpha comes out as -1.9 angstrom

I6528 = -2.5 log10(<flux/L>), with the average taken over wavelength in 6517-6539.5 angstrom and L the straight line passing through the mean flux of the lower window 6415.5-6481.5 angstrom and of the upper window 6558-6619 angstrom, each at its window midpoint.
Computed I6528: -0.08 mag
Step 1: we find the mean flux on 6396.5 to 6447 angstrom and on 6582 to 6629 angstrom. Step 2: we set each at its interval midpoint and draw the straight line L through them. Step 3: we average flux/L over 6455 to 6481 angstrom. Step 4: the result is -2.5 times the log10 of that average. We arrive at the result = -0.03 mag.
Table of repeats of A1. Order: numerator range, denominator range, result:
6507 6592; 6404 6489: 1.10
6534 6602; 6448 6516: 1.07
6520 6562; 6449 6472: 1.12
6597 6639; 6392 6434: 1.12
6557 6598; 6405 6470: 1.10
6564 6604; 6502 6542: 0.97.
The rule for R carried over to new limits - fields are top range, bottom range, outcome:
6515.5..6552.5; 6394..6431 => 1.17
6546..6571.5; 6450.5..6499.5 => 1.08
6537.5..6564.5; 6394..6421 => 1.17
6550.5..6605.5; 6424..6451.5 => 1.11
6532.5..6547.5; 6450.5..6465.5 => 1.14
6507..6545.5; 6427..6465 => 1.13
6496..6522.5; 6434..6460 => 1.07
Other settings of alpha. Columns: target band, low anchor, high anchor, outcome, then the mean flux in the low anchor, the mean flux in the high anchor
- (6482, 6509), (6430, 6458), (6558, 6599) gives 0.2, 210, 229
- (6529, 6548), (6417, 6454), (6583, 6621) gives -1.6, 208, 229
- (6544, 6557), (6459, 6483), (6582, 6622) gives -0.5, 218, 229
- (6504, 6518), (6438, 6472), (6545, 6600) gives -0.6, 212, 231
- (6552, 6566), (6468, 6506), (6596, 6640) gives -0.9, 218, 226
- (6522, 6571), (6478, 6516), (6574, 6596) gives -2.8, 219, 228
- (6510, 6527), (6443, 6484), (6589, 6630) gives -1.1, 217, 227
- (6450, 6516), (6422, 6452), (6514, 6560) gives 1.0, 208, 238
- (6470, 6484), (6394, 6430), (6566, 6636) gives -0.9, 203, 227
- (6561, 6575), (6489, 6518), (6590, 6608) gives -0.2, 219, 228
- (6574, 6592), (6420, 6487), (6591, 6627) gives -0.3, 213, 227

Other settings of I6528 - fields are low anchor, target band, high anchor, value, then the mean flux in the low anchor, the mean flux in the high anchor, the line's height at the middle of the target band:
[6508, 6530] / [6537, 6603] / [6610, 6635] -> -0.01 mag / 235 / 225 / 230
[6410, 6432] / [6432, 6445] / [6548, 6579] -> 0.01 mag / 206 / 232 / 209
